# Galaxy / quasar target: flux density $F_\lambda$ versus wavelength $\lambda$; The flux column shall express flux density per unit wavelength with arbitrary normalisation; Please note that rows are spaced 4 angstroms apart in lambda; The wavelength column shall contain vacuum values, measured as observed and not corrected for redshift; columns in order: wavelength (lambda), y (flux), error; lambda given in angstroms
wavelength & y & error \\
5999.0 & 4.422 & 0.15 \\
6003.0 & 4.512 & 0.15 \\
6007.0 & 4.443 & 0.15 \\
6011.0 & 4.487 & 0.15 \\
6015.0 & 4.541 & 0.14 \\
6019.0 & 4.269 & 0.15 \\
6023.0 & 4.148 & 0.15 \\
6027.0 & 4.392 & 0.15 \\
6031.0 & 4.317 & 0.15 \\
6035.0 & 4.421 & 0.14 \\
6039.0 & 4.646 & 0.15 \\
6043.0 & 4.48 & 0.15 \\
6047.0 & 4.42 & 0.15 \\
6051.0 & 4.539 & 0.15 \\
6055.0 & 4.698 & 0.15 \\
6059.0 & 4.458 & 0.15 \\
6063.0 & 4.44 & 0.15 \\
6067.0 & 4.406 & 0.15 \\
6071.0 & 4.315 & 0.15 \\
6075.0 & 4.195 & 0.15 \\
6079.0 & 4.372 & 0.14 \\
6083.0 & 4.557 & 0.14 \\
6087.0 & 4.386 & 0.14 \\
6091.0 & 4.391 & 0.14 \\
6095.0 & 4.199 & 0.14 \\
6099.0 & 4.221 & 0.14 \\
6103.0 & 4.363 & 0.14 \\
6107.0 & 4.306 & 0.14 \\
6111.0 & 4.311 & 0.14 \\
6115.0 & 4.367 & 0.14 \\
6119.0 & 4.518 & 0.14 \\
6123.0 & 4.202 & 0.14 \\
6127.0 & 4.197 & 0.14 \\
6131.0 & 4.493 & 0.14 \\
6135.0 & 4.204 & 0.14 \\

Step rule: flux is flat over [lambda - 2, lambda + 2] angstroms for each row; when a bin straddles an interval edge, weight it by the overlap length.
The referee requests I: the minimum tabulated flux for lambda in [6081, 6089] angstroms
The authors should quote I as 4.386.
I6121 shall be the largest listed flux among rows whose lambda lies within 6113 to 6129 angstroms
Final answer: 4.518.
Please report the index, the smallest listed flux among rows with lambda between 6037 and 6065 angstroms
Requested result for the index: 4.42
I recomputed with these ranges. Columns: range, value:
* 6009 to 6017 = 4.487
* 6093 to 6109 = 4.199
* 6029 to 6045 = 4.317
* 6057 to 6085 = 4.195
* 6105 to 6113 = 4.306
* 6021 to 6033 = 4.148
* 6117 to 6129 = 4.197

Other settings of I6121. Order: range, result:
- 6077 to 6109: 4.557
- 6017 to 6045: 4.646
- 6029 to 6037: 4.421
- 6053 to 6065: 4.698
